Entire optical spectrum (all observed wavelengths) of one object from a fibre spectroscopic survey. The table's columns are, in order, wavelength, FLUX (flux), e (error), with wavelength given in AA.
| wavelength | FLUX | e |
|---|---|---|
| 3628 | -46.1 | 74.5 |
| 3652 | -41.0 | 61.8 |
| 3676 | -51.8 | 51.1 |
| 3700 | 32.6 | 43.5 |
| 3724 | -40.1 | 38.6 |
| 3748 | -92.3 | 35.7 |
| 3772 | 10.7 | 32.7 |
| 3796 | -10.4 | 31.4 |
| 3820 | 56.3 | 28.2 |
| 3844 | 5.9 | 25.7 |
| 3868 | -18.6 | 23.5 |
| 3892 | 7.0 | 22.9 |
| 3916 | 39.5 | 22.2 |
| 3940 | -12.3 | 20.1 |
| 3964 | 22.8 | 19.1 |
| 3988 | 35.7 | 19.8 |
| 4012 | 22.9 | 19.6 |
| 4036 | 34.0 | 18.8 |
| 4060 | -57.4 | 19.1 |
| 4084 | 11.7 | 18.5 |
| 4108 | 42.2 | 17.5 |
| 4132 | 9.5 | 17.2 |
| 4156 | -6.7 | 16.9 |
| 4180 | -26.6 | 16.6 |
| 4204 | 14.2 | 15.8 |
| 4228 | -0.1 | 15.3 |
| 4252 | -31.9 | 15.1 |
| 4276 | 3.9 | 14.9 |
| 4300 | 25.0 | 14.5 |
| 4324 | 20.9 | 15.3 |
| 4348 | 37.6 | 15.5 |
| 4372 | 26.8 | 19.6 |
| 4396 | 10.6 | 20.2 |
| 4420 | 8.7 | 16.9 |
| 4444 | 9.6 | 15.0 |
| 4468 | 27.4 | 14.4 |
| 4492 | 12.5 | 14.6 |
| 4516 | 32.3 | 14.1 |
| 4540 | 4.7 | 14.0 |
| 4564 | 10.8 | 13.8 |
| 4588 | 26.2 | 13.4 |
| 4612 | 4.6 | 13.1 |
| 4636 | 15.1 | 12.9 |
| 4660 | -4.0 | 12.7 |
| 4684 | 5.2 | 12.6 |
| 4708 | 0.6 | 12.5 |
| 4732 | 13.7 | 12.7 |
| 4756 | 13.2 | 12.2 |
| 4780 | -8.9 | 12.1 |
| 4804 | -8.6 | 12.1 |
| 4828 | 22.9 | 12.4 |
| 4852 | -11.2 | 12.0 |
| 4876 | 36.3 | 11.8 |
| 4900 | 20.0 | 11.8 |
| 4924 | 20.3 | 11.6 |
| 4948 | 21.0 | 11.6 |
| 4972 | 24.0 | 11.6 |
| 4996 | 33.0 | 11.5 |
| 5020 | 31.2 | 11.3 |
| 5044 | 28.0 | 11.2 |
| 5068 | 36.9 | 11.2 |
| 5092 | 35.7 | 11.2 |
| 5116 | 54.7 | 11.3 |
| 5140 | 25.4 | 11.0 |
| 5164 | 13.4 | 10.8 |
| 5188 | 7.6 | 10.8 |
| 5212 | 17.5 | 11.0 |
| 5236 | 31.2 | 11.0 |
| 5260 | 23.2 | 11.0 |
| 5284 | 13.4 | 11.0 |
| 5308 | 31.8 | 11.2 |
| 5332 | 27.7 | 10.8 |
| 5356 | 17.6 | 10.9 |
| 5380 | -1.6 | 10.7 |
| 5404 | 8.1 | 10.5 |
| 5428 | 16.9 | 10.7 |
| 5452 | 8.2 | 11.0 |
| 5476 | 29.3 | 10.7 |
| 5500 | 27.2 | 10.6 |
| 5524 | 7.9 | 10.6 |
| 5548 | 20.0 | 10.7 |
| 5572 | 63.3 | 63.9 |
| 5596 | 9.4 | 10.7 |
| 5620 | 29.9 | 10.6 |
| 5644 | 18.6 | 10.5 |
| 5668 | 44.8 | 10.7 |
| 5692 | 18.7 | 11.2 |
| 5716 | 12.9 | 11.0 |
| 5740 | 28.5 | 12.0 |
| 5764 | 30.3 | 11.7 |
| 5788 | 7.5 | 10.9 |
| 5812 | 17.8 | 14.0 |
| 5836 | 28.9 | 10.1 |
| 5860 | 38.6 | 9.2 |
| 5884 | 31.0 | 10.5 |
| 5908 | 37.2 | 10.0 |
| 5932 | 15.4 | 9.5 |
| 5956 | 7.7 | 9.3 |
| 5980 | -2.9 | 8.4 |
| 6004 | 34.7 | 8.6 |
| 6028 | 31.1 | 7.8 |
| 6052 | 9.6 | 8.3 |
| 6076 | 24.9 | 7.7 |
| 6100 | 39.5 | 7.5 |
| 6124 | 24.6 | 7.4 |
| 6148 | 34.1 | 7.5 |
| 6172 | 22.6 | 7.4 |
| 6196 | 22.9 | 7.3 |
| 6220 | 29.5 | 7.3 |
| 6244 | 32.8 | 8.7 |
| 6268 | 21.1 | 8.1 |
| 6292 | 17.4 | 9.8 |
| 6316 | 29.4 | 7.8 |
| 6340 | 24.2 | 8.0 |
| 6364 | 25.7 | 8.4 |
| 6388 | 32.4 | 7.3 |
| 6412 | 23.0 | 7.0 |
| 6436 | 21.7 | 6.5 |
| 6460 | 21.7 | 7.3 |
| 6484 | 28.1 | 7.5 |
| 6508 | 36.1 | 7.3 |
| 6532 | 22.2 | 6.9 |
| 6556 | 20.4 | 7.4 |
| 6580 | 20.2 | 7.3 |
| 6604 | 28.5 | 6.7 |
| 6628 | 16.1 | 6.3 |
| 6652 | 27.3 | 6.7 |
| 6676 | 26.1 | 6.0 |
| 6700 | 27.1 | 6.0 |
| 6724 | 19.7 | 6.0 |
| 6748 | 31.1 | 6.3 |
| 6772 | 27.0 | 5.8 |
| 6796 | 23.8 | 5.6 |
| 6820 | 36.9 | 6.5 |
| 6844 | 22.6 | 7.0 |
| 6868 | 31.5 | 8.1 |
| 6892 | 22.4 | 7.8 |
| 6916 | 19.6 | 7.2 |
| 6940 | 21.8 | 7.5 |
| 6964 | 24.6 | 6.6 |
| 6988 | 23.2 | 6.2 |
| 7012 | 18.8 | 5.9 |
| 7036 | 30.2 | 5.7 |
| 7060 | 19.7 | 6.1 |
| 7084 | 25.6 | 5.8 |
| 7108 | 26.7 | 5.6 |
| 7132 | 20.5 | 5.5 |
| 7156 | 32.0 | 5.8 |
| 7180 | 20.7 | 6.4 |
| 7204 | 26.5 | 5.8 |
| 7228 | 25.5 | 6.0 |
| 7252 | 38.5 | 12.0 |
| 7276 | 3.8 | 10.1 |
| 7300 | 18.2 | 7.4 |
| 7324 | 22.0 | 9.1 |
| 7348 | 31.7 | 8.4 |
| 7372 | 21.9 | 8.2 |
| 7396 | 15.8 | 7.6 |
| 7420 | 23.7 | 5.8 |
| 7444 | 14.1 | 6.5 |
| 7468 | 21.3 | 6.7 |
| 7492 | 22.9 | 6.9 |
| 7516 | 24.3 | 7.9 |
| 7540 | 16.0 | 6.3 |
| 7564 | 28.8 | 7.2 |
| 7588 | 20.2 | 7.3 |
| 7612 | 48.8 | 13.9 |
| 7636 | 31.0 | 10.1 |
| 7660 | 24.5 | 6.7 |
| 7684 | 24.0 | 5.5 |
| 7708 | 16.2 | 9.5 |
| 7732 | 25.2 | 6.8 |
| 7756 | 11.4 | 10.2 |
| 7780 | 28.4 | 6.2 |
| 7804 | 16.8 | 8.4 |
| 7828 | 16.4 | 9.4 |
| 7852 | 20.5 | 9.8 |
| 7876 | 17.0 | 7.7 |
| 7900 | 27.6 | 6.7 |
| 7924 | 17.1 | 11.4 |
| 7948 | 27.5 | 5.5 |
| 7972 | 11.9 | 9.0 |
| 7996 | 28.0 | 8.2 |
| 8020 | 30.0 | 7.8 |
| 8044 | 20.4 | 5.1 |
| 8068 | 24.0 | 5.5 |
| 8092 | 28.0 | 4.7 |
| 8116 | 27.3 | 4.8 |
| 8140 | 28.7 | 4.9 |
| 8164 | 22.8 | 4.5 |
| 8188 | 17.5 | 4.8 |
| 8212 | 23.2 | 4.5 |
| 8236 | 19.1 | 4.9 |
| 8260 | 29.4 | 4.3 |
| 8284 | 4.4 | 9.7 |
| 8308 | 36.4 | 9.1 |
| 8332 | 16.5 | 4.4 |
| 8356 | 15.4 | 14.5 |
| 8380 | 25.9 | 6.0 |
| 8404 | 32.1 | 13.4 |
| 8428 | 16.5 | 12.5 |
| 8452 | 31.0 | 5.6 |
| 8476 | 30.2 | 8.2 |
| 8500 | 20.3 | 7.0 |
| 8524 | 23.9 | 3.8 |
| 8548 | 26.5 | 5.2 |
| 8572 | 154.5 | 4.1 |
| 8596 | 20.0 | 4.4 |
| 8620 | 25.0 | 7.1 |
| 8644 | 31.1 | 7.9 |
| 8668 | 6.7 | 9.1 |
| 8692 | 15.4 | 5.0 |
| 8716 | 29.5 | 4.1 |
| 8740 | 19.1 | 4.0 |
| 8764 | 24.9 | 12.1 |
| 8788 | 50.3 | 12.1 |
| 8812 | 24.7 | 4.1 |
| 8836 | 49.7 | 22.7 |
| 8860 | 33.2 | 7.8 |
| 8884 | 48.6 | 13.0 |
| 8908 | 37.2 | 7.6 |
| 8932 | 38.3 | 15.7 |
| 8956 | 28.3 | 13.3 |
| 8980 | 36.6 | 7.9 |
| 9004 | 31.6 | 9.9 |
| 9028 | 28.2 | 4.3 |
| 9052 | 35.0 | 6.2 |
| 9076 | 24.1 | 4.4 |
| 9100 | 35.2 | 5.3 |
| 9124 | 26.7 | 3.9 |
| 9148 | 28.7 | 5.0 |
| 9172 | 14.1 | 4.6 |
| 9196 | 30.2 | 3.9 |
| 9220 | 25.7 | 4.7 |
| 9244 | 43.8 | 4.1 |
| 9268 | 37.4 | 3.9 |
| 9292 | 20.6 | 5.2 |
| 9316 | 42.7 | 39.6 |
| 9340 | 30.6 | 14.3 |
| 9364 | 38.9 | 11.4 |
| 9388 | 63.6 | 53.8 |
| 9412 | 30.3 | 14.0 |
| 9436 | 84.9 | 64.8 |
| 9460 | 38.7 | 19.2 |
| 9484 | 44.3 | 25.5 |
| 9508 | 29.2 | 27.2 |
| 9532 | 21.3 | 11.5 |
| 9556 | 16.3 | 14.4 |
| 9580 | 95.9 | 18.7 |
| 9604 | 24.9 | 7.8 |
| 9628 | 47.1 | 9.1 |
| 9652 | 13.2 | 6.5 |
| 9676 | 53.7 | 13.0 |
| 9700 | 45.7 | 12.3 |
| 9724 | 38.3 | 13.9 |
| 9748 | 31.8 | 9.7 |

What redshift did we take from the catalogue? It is 1.30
